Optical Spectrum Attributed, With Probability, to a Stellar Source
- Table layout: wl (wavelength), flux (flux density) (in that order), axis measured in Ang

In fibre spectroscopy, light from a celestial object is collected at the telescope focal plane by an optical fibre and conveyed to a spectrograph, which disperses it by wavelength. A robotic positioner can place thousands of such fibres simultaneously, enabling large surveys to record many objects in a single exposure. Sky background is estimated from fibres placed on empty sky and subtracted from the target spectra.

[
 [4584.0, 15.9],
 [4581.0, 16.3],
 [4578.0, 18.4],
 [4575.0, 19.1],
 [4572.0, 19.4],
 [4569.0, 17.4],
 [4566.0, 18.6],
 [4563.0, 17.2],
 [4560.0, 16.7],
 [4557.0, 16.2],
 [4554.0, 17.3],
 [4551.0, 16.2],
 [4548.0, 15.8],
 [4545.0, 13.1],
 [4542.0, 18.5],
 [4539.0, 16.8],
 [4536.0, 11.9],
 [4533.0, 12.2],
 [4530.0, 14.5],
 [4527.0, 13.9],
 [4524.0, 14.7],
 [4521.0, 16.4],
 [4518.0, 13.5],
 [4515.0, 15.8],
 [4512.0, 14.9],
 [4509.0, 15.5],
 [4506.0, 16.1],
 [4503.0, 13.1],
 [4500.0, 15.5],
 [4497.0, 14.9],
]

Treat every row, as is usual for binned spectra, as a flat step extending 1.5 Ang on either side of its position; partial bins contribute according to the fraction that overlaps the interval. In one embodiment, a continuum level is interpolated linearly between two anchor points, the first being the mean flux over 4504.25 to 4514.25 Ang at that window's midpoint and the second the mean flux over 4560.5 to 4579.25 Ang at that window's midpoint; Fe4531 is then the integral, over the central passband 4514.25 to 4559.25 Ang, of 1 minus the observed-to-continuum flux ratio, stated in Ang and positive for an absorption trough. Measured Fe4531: 4.3 Ang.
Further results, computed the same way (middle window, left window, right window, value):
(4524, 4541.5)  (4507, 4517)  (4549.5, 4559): 1.9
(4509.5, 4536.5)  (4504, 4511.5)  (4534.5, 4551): 1.9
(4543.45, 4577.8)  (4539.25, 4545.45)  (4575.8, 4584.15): -0.4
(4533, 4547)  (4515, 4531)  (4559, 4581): 1.0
